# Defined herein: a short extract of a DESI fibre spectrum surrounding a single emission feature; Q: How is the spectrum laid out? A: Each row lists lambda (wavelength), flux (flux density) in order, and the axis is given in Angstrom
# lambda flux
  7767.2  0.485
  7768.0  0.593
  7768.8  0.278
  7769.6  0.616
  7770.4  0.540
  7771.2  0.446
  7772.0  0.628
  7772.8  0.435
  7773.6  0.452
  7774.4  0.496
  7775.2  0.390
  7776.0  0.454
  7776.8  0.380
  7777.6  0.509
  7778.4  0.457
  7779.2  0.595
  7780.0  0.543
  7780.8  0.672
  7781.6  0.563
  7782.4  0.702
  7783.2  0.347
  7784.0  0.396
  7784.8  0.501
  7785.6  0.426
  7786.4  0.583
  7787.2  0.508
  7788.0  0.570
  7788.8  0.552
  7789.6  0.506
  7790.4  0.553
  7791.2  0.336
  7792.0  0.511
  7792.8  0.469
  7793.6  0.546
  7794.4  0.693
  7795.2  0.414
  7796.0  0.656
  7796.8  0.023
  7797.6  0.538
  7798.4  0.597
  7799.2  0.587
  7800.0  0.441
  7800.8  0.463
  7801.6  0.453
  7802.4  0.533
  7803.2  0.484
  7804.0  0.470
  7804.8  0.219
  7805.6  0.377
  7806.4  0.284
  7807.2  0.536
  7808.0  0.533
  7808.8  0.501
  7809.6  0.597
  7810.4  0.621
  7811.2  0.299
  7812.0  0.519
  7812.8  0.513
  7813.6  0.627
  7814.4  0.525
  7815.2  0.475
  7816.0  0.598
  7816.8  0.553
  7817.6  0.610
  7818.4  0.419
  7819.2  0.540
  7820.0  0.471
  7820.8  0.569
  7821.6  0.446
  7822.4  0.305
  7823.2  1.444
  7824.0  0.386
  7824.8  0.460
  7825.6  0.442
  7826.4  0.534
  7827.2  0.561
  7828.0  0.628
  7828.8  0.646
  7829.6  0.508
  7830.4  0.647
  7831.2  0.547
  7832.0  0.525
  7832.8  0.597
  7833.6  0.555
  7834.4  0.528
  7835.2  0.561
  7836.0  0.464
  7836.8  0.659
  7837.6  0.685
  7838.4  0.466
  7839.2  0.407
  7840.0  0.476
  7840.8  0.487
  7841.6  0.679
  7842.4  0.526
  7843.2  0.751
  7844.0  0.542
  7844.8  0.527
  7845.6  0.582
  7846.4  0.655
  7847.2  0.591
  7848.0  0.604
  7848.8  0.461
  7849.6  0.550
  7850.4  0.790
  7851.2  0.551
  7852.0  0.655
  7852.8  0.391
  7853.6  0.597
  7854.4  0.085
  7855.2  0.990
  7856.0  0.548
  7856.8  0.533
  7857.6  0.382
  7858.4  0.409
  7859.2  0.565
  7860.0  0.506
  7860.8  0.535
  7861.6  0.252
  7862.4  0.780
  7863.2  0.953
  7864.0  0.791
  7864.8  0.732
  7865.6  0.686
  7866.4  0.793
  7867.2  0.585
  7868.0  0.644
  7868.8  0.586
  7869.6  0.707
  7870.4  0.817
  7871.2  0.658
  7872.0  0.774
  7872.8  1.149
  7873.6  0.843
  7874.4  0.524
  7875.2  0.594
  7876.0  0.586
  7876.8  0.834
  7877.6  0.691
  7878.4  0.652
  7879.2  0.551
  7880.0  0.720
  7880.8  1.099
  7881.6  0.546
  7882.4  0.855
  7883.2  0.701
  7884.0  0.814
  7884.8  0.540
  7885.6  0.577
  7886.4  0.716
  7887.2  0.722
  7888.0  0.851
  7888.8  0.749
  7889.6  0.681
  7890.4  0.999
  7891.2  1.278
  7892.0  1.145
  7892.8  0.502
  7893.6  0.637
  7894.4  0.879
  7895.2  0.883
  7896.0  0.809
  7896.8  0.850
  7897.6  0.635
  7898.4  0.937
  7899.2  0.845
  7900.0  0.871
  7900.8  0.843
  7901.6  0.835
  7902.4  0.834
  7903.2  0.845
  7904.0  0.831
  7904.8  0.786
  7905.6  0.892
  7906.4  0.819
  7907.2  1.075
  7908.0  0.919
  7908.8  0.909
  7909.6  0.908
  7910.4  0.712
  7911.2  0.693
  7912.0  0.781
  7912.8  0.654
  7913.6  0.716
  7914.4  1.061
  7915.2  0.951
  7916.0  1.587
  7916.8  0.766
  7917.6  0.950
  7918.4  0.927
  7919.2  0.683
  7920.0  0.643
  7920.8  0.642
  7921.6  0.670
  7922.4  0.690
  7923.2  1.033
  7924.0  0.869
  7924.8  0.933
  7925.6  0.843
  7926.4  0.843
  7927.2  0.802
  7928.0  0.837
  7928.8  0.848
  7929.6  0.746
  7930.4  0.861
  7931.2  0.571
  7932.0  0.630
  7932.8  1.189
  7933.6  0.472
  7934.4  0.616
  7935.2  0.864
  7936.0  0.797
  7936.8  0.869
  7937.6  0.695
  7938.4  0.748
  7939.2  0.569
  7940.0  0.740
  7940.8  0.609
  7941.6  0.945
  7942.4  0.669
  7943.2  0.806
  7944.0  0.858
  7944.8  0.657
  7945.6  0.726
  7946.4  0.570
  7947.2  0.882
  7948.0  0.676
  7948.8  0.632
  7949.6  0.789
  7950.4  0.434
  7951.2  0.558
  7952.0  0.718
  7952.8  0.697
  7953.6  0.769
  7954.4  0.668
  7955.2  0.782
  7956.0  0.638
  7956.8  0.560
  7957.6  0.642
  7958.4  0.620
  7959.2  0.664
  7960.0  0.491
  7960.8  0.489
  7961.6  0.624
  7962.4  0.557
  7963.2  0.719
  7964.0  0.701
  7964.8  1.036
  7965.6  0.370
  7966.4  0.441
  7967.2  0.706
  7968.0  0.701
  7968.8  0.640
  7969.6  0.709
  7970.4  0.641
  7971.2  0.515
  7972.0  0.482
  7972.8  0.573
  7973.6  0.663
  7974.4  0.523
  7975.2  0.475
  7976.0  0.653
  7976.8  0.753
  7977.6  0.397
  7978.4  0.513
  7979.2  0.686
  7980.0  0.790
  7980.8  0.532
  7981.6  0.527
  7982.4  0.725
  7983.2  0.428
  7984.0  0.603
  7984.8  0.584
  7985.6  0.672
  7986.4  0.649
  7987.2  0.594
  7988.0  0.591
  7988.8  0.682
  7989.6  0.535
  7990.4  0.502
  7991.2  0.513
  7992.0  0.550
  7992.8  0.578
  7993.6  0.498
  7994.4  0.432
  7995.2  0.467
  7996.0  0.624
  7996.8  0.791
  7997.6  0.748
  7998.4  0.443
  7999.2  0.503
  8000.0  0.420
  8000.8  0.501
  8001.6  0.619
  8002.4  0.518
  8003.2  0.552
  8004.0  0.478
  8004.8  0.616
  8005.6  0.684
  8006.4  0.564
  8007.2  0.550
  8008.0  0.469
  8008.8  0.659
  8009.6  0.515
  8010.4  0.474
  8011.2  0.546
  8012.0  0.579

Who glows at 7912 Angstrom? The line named Mg II 2798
